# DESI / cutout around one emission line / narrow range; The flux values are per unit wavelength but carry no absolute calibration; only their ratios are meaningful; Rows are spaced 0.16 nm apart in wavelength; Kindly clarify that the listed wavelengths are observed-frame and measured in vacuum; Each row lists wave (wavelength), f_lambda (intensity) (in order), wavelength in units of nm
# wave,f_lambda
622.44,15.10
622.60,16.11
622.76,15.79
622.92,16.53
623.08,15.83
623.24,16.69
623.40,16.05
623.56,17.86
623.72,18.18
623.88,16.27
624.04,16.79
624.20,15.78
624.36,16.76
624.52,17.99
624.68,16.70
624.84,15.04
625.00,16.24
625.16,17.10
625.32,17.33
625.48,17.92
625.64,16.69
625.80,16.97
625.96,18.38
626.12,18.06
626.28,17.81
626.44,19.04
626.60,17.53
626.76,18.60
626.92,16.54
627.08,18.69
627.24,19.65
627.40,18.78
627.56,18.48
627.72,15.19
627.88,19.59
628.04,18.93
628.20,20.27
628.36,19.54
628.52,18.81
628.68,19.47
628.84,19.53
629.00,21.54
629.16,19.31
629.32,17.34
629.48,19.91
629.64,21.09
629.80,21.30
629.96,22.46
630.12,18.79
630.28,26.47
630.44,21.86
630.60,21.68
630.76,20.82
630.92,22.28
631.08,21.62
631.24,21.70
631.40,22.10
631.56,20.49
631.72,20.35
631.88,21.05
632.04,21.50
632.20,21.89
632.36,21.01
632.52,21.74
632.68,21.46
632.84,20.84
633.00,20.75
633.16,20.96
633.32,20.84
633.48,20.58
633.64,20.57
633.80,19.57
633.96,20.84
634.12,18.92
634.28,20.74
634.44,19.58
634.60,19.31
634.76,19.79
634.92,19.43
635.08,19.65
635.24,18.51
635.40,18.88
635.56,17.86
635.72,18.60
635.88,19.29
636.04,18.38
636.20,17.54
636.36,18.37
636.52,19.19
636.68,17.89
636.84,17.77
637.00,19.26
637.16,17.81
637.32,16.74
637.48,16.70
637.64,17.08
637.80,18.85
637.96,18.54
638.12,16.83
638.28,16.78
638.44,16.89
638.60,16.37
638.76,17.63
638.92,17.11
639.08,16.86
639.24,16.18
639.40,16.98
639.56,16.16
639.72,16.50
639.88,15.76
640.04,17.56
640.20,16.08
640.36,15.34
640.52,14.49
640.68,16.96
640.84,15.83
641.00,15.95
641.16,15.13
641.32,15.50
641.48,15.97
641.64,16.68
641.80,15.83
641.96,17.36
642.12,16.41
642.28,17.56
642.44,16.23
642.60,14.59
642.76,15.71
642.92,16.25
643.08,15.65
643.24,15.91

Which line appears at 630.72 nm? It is Mg II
